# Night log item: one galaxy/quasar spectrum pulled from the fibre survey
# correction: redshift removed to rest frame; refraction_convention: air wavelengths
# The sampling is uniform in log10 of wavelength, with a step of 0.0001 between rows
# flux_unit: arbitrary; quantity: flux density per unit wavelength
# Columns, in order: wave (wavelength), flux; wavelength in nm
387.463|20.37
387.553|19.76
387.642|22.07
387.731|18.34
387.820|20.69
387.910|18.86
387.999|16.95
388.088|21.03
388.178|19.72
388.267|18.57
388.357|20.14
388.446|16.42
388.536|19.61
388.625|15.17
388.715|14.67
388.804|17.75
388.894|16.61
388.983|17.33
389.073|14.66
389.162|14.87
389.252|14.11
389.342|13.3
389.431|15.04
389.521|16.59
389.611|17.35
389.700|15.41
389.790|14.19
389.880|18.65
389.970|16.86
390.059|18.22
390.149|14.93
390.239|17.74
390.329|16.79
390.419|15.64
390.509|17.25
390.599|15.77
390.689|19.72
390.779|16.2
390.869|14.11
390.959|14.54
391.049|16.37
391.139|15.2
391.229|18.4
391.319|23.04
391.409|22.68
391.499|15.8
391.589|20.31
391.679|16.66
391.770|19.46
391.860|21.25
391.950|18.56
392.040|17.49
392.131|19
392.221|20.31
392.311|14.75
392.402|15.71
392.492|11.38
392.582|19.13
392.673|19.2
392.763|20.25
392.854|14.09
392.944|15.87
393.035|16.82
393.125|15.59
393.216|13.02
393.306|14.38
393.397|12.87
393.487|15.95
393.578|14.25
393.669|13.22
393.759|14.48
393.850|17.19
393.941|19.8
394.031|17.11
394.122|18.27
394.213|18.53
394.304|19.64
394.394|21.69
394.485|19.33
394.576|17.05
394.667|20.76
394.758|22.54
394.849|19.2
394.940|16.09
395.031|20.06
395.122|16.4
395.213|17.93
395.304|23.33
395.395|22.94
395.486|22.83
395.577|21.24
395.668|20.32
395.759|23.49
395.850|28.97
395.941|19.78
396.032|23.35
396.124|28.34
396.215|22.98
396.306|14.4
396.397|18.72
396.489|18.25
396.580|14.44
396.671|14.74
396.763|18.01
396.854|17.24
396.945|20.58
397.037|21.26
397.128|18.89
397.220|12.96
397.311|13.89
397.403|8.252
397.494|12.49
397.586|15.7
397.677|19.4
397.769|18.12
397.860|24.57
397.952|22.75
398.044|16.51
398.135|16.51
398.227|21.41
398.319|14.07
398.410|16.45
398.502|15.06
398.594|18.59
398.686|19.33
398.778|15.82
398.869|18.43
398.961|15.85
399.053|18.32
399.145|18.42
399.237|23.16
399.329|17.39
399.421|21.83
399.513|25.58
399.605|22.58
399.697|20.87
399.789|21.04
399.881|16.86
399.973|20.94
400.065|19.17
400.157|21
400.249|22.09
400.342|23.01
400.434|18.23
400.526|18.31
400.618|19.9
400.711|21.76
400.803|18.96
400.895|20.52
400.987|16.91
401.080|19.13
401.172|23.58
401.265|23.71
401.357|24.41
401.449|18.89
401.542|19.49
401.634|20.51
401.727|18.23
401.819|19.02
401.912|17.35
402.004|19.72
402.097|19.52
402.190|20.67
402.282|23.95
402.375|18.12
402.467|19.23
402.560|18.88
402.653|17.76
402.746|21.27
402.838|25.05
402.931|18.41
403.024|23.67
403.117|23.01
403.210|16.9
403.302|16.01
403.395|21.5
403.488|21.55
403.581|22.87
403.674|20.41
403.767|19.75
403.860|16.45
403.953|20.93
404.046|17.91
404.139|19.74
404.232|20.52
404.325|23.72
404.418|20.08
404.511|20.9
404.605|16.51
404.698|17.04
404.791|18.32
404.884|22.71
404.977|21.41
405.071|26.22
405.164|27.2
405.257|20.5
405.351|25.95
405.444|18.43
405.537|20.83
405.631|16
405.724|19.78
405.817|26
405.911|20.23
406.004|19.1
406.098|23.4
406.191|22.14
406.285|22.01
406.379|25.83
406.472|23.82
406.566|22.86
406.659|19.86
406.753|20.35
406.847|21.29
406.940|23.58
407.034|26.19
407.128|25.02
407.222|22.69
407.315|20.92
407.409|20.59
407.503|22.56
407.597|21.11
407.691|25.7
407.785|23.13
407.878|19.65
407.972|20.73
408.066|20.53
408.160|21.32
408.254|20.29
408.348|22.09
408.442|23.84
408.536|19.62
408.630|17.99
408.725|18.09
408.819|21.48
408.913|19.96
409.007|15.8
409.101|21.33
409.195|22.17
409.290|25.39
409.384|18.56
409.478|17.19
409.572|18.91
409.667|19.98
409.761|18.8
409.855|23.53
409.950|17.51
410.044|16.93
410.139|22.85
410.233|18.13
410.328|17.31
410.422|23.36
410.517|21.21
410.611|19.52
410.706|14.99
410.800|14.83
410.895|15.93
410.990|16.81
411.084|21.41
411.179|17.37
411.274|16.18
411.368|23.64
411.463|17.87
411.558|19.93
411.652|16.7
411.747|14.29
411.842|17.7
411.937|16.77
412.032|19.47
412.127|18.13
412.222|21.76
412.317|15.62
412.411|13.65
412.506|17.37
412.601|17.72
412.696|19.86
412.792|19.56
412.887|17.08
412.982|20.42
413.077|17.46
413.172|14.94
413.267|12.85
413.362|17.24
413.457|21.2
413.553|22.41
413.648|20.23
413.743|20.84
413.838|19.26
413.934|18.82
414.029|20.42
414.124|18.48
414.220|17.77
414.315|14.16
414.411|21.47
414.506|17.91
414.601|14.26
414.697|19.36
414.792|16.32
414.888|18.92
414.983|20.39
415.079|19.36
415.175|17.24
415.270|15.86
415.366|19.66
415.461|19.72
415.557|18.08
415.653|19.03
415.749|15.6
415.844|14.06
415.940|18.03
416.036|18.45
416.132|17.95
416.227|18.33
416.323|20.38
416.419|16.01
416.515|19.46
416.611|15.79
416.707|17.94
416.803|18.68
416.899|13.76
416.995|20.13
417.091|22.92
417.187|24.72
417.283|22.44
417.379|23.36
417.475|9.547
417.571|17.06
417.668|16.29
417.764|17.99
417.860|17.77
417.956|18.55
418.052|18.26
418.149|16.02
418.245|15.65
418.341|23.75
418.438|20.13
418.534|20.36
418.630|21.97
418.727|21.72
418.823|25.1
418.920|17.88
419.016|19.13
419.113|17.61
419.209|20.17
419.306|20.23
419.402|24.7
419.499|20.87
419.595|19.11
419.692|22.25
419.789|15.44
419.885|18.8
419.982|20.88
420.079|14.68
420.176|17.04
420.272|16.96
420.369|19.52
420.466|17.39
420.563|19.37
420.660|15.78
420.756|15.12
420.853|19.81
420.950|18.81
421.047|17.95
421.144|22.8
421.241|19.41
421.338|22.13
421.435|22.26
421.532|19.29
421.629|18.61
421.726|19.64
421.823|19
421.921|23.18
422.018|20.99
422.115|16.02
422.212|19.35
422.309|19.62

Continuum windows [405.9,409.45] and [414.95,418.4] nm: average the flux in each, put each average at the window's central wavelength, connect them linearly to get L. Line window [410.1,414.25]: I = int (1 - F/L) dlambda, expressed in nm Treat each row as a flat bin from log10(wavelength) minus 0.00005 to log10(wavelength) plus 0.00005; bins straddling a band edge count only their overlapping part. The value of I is 0.321 nm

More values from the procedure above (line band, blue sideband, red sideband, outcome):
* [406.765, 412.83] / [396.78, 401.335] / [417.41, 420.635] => -0.273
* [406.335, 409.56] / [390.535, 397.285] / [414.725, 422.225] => -0.491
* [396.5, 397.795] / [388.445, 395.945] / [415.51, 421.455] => 0.122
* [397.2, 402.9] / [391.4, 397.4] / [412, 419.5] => -0.263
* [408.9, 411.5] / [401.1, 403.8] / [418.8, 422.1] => 0.105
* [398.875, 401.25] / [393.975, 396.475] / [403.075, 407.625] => 0.075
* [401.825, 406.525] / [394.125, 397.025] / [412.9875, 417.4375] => -0.335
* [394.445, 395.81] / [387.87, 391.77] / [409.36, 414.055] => -0.224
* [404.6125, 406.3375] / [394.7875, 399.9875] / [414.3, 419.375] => -0.231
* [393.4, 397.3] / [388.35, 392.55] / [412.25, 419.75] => -0.414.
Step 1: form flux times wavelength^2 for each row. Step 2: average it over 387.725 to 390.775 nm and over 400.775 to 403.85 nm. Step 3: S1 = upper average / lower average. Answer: 1.3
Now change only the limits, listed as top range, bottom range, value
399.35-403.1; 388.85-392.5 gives 1.28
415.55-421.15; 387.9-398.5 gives 1.19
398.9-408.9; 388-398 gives 1.24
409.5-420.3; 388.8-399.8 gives 1.15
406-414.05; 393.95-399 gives 1.13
